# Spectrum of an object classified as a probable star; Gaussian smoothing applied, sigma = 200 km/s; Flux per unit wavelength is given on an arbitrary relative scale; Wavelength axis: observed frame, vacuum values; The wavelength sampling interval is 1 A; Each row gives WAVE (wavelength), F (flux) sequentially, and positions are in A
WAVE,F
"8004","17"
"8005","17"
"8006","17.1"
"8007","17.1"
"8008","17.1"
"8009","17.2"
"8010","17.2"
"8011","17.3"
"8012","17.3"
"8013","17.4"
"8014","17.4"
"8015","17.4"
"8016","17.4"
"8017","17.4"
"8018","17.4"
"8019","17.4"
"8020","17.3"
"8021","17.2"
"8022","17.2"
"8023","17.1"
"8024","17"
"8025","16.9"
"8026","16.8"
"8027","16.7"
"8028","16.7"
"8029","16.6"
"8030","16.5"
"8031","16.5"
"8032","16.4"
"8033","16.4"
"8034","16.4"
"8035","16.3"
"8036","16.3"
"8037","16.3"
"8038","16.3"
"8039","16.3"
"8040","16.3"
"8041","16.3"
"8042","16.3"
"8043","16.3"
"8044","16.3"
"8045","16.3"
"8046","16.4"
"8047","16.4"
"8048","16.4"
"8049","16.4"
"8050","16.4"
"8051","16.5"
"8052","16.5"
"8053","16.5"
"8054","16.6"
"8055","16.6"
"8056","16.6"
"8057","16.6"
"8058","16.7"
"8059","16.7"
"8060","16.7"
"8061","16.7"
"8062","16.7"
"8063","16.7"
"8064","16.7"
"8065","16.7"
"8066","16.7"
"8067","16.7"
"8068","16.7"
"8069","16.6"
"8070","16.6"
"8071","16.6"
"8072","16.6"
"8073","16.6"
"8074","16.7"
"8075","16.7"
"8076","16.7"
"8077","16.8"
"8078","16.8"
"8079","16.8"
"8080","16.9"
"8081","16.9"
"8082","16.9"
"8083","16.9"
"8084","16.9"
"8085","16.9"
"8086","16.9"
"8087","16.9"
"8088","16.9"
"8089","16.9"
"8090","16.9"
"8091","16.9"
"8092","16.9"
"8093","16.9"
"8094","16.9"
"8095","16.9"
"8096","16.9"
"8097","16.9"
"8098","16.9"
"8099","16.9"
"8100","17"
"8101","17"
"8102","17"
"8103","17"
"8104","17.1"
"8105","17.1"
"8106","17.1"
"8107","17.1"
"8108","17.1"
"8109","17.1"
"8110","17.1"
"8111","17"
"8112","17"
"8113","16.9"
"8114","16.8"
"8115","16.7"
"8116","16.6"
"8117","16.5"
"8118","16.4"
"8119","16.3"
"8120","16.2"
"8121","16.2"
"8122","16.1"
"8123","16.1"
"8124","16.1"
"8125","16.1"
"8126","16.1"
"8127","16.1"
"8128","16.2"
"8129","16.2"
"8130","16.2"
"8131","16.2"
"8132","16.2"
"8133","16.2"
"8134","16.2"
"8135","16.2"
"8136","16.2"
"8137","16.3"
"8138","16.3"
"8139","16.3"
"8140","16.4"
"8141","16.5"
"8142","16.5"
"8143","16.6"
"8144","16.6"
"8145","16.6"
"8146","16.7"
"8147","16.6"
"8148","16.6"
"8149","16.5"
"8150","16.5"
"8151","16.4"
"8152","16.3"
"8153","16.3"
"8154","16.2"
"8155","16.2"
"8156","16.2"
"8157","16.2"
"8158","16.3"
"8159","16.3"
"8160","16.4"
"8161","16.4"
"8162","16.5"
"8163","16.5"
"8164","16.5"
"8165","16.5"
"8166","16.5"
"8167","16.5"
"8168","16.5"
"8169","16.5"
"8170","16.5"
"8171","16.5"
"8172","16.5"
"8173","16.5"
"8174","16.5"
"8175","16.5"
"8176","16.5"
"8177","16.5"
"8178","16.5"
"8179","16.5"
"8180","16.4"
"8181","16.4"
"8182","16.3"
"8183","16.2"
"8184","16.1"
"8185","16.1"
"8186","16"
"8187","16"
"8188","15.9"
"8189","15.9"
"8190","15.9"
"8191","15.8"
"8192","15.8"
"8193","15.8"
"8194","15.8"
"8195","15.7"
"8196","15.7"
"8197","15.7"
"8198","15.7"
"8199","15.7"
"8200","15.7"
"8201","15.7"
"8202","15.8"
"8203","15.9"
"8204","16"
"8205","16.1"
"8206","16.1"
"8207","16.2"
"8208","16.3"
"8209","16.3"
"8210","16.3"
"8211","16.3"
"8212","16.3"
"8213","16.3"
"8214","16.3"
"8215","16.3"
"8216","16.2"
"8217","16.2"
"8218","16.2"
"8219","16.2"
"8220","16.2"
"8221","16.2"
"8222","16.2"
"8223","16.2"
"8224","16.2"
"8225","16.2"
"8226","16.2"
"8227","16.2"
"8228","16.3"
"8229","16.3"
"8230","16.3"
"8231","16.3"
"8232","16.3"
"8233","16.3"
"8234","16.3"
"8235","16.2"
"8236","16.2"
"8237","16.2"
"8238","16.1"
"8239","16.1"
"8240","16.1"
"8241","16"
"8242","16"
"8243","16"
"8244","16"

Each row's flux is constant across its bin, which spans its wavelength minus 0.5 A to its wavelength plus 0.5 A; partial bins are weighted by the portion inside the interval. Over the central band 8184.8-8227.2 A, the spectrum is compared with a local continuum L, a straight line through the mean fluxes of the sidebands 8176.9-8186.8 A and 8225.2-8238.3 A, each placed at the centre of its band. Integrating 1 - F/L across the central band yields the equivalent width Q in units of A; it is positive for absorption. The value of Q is 0.6 A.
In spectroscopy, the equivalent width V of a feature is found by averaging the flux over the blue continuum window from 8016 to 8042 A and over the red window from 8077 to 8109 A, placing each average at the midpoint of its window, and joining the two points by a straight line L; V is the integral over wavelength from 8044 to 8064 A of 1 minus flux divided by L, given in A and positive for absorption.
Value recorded 0.31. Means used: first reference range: 16.7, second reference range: 16.9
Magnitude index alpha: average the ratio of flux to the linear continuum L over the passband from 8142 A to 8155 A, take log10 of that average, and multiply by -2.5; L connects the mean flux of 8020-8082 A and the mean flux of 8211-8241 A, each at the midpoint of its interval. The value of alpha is -0.01 mag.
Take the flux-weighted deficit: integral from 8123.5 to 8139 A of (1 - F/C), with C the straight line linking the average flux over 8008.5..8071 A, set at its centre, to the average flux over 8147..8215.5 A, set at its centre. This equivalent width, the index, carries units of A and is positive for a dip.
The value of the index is 0.19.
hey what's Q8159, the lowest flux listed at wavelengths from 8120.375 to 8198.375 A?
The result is 15.7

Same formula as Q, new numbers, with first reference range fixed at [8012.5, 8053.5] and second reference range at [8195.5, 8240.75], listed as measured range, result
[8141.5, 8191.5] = -0.2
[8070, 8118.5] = -1.1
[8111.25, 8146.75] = 0.1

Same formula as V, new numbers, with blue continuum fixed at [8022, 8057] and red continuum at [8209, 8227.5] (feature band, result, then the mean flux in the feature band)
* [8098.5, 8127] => -0.5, 16.7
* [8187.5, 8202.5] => 0.5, 15.8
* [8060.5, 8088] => -0.5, 16.8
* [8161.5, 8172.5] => -0.1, 16.5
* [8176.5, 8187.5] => 0.0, 16.3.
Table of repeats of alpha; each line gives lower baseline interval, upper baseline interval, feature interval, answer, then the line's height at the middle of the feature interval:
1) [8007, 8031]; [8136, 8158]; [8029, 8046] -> 0.04 mag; 17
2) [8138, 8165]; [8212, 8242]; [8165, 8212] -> 0.01 mag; 16.3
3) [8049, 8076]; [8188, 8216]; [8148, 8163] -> -0.01 mag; 16.2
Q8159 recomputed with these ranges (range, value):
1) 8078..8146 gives 16.1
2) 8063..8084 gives 16.6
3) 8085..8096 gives 16.9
